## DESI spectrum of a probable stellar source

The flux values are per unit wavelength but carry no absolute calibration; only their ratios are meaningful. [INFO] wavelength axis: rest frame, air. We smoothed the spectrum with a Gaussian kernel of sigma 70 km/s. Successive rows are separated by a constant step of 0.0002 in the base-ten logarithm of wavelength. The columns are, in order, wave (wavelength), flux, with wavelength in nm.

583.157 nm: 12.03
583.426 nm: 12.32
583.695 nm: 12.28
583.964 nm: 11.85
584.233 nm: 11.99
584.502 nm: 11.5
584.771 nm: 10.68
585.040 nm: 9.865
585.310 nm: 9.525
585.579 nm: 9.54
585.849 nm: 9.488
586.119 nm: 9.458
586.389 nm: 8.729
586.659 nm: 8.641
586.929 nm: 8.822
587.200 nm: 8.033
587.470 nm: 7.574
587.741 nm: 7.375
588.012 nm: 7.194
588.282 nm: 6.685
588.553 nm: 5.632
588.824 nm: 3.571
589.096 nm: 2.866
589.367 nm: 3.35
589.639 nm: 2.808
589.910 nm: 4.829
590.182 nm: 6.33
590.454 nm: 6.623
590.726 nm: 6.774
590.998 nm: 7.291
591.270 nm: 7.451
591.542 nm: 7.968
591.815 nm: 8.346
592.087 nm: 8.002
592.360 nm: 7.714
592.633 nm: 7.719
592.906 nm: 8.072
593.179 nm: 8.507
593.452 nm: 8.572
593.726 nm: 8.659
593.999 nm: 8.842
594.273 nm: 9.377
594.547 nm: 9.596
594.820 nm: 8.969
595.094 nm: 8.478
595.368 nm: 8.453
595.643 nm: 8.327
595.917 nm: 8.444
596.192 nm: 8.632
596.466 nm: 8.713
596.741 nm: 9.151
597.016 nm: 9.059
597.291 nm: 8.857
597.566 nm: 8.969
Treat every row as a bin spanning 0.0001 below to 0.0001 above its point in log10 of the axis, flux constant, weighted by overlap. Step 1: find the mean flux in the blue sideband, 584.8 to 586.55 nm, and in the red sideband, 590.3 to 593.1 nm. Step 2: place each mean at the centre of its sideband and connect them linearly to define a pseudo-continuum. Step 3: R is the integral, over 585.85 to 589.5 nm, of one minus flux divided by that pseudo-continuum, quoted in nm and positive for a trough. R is 0.854 nm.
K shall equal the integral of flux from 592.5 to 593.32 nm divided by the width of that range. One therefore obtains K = 8.11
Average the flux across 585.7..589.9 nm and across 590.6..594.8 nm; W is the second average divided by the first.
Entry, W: 1.24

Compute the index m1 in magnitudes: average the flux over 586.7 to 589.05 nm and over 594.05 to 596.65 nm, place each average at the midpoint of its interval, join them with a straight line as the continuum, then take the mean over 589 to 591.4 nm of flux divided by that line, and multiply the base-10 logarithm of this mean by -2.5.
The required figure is 0.35 mag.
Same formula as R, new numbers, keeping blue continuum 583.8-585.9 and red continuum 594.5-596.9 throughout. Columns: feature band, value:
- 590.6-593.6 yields 0.48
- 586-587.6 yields 0.27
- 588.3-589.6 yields 0.77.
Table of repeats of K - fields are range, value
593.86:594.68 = 9.27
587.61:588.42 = 7.08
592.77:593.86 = 8.45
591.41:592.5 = 8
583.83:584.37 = 11.9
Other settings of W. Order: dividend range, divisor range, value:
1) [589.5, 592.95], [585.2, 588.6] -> 0.83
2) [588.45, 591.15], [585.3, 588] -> 0.58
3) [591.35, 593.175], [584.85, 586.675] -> 0.85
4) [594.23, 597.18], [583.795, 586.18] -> 0.84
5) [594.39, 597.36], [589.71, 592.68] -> 1.24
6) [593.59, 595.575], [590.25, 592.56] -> 1.19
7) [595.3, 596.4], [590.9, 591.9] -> 1.09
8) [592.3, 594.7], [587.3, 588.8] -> 1.29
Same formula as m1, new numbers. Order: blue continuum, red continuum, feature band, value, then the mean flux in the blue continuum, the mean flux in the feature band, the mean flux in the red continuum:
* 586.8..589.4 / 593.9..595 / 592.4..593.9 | 0.038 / 6.21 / 8.28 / 9.18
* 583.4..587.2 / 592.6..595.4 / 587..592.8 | 0.410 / 10.2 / 6.42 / 8.7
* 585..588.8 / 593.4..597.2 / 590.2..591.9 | 0.161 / 8.15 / 7.31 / 8.81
